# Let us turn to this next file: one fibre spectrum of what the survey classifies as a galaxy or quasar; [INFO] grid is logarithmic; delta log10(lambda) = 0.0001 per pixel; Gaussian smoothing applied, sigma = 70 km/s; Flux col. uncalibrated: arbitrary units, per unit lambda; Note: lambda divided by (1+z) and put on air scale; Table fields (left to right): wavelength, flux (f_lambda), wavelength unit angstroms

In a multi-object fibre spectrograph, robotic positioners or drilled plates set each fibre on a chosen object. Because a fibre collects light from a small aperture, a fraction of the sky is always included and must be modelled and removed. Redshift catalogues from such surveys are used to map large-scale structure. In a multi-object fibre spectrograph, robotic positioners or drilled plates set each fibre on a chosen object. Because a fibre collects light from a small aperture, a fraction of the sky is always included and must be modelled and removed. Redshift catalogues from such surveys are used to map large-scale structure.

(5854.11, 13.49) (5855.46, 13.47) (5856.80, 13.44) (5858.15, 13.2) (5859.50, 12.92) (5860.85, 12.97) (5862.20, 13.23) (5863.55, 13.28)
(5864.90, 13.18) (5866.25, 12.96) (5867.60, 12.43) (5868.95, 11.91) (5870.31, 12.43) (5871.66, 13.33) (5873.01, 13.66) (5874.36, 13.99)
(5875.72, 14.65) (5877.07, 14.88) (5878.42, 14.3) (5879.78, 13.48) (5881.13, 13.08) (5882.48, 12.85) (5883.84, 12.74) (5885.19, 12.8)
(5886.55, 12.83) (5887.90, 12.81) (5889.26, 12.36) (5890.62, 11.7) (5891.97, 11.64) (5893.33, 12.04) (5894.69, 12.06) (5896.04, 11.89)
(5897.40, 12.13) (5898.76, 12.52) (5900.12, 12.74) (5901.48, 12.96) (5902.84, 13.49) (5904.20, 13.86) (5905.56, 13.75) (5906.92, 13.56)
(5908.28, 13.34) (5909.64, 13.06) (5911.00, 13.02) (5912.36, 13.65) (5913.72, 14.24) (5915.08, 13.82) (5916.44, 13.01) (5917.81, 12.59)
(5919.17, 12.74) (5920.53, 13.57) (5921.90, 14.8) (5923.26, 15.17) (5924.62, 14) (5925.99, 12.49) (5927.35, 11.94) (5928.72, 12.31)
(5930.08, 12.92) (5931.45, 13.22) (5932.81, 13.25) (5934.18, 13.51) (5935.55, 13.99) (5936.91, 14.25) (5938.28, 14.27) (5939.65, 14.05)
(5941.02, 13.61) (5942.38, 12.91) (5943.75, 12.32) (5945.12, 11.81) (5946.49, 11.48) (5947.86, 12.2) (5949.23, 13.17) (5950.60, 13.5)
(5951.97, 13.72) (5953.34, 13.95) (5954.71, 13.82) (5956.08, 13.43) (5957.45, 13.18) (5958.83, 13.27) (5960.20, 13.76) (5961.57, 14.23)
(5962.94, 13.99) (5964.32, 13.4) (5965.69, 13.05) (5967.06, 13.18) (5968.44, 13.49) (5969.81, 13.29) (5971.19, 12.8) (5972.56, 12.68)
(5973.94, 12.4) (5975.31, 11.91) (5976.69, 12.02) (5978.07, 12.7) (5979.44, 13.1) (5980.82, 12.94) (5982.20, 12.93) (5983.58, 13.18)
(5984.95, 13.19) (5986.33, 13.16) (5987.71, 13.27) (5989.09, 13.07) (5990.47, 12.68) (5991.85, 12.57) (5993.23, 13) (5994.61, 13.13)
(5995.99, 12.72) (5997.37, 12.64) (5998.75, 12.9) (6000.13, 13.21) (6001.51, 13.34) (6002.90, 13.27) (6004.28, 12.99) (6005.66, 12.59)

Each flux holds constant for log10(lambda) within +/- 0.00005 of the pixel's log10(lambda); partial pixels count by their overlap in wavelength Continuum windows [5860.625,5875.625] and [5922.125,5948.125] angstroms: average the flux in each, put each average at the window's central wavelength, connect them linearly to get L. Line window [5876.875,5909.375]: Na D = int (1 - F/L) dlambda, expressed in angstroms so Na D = 0.61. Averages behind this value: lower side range 13.1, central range 12.9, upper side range 13.2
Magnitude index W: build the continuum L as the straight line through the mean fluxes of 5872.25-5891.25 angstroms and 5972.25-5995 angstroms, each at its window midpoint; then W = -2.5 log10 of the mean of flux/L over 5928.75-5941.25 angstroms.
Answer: -0.05 mag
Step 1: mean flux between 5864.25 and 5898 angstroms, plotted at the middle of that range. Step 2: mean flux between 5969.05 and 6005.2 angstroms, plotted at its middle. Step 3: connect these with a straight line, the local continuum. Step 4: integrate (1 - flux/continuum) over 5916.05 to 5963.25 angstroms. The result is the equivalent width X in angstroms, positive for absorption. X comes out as -1.6 angstroms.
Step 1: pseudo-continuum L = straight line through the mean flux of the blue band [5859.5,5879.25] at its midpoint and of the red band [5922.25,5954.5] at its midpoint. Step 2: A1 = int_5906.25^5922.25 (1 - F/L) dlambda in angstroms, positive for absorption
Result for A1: -0.2 angstroms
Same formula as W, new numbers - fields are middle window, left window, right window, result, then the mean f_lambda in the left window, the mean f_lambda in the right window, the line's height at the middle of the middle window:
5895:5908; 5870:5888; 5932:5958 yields 0.035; 13.5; 13.3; 13.4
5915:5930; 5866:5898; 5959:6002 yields -0.028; 12.9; 13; 12.9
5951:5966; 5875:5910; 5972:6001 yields -0.062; 13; 12.8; 12.9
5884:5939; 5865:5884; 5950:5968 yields 0.028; 13.3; 13.6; 13.4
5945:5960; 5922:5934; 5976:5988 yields 0.000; 13.3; 12.9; 13.1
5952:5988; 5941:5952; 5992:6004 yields -0.031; 12.6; 13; 12.8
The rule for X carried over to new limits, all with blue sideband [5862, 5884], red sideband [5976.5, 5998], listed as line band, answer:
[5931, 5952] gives -0.2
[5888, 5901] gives 1.1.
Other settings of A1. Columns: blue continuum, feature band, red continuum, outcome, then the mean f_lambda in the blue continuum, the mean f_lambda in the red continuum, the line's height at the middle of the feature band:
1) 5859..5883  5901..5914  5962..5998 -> -0.3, 13.3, 13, 13.2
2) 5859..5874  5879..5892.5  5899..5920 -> 0.5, 13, 13.3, 13.1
